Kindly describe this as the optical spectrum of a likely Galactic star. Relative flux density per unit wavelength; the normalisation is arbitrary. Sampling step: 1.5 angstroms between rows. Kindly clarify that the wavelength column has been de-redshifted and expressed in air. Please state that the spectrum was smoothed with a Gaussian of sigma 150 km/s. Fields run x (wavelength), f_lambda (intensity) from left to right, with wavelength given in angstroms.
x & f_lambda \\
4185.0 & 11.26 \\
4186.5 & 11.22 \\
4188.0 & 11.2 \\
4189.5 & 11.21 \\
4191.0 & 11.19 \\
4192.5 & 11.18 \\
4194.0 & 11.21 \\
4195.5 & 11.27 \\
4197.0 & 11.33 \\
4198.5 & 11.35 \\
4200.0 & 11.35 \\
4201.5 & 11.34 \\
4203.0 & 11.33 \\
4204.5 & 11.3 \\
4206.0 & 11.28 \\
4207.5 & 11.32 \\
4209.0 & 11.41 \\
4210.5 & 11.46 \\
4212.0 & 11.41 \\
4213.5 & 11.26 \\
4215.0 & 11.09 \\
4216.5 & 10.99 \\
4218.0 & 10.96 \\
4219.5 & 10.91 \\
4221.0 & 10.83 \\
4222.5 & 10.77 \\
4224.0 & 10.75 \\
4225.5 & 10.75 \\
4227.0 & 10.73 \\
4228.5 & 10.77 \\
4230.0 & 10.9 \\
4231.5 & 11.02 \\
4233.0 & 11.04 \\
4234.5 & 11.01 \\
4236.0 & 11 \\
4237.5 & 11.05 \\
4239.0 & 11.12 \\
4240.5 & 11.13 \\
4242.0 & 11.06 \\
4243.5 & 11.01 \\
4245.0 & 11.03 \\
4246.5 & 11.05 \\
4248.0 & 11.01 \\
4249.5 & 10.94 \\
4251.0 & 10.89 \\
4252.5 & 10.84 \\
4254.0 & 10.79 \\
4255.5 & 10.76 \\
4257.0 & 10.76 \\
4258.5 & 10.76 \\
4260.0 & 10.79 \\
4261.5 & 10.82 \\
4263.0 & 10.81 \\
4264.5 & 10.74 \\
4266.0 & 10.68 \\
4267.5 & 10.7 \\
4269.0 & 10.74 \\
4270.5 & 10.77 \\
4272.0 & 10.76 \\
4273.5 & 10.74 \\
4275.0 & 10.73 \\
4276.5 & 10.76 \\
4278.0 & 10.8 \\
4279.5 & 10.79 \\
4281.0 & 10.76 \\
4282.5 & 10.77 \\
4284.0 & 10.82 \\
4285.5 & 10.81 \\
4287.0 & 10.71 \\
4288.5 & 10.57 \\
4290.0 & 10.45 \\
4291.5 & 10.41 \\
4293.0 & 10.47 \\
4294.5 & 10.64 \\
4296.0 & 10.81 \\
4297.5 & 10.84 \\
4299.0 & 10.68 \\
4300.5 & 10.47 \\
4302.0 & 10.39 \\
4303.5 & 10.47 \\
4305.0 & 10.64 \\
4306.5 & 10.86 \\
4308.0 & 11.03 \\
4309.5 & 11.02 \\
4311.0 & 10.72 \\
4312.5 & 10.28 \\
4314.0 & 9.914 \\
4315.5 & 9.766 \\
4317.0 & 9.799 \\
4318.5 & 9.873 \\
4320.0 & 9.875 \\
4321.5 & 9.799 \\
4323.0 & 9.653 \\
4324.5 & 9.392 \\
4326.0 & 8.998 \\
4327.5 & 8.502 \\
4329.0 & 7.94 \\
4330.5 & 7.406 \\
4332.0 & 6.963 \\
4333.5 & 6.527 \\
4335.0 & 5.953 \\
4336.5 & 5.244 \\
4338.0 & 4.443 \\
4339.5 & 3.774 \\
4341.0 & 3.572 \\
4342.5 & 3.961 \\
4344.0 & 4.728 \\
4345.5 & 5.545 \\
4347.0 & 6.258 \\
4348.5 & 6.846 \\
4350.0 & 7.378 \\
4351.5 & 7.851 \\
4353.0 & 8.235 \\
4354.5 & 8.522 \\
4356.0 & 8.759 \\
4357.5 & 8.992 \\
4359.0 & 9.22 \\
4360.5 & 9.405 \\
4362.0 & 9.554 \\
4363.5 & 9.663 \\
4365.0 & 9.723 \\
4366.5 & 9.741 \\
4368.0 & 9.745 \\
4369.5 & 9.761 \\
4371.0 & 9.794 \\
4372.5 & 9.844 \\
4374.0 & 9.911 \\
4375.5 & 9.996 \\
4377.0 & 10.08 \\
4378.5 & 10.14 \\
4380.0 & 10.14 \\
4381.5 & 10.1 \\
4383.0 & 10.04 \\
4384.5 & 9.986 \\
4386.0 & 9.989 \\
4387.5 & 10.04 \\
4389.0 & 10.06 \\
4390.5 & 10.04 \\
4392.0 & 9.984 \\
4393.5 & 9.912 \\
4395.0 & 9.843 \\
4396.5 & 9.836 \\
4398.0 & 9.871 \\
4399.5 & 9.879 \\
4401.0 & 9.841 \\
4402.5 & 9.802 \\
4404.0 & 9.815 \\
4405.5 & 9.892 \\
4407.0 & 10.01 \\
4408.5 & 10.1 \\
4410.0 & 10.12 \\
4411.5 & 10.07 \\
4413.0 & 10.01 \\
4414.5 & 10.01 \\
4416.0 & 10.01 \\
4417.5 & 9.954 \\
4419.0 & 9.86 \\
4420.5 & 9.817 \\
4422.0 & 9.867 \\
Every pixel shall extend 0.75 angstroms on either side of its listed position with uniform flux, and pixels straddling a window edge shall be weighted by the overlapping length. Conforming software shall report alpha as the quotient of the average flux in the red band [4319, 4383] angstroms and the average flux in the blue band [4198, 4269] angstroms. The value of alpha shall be 0.74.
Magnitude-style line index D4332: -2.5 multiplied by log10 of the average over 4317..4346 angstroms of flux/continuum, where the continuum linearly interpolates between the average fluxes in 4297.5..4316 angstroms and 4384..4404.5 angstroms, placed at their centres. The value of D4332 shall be 0.42 mag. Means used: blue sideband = 10.5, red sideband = 9.92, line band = 7.04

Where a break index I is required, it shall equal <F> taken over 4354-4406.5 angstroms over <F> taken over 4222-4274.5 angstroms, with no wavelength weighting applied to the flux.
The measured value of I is 0.90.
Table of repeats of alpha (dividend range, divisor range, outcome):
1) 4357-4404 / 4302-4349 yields 1.21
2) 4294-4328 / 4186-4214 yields 0.90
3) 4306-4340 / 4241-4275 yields 0.79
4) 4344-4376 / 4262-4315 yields 0.81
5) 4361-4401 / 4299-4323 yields 0.96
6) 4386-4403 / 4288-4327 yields 0.96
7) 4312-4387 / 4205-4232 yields 0.76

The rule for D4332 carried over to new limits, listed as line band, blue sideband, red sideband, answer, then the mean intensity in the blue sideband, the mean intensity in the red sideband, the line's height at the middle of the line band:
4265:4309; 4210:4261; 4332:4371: -0.15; 11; 7.38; 9.37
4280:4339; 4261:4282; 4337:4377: 0.00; 10.8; 7.92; 9.49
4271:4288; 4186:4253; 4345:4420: -0.03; 11.1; 9.5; 10.5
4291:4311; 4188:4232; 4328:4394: -0.14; 11.1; 8.31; 9.43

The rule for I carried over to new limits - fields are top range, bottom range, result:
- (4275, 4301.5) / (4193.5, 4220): 0.95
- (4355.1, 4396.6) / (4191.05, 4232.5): 0.88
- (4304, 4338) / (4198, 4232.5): 0.81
